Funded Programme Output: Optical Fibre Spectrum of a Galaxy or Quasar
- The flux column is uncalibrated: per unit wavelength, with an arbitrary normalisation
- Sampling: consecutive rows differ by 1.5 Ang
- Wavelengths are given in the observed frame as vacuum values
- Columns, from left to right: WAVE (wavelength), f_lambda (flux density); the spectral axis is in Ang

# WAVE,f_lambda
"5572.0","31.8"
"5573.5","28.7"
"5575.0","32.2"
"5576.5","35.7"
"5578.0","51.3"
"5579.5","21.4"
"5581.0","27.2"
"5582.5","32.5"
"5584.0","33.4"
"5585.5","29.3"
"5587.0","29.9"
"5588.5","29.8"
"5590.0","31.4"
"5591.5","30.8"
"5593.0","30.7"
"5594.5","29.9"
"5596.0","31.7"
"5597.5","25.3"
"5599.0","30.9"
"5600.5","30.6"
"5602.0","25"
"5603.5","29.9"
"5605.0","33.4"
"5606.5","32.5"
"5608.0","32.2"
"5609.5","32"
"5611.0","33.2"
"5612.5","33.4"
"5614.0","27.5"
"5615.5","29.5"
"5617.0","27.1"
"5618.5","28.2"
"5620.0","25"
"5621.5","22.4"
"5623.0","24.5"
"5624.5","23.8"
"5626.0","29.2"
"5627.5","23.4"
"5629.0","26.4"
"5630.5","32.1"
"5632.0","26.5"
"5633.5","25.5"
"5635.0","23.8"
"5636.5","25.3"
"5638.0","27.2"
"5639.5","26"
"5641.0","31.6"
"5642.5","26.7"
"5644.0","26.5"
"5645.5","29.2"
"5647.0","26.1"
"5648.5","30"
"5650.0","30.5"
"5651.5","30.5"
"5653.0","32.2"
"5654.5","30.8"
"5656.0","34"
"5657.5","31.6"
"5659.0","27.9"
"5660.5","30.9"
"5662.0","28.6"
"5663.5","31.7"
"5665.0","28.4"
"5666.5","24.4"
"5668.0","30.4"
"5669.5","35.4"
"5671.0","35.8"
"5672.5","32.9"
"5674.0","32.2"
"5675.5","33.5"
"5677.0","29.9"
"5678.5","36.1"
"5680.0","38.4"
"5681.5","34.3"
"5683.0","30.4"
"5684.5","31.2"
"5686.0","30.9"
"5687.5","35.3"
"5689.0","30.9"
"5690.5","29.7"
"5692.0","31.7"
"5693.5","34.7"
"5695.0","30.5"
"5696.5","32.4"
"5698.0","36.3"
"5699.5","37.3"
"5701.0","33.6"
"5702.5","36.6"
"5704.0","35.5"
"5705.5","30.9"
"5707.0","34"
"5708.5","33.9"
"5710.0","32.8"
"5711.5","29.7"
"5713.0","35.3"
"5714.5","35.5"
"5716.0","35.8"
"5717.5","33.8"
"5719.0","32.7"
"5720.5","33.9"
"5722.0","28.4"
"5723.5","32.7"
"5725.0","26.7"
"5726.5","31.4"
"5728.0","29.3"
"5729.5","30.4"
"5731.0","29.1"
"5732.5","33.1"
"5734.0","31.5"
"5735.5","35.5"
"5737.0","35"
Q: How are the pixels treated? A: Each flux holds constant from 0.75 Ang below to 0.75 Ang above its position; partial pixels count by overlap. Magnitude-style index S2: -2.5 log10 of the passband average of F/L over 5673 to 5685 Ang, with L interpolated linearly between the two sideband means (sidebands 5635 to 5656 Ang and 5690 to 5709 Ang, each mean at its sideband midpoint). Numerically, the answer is -0.05 mag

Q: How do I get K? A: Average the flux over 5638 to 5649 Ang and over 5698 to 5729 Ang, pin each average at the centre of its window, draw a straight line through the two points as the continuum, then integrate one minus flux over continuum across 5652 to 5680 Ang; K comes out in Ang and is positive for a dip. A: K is -2.0 Ang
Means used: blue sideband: 27.9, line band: 31.7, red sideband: 33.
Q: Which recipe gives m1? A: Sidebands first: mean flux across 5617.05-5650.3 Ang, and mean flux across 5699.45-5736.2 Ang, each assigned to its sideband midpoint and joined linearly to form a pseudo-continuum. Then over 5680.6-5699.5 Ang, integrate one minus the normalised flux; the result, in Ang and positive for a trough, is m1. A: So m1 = -1.15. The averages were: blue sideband 26.8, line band 32.6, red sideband 32.7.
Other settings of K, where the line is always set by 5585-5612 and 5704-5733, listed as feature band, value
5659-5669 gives 0.72 Ang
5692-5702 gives -0.68 Ang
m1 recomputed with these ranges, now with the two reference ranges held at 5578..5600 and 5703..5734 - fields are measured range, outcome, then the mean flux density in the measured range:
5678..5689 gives -0.6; 33.5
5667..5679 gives -0.5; 33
